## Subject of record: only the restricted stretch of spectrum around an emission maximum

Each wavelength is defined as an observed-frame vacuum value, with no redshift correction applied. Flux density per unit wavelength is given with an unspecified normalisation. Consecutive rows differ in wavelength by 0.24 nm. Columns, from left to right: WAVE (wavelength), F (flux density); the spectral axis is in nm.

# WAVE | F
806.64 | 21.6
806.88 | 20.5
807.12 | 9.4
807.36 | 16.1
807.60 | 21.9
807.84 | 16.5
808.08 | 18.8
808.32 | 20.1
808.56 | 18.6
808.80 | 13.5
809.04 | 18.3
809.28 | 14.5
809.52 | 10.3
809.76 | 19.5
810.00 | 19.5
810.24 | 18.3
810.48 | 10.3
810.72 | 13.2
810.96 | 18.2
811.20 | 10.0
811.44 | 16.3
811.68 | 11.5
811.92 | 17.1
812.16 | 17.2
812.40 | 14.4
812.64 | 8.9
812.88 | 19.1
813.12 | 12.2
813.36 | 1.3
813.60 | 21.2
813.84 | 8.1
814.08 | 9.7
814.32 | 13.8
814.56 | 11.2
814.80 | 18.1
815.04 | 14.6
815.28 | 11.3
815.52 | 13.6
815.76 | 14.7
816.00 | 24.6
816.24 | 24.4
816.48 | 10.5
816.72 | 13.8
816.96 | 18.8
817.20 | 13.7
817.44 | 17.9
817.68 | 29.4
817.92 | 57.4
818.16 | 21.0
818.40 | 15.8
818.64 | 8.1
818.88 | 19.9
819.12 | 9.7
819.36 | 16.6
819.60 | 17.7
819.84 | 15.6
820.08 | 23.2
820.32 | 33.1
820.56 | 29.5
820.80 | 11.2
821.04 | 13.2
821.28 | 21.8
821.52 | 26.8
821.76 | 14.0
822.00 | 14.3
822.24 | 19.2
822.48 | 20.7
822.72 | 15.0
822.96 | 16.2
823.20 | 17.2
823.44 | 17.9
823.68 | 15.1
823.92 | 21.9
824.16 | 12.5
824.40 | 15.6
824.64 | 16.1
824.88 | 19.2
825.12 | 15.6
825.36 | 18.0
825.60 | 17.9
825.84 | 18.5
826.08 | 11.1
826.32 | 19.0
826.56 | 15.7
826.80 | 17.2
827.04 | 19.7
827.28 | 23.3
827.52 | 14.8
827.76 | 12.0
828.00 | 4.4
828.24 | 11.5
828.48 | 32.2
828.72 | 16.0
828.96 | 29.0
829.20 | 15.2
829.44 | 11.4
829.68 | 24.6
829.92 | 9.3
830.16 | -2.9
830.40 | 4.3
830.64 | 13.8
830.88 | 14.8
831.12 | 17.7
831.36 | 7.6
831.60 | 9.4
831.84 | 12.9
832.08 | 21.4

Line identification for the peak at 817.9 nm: H-alpha 6563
